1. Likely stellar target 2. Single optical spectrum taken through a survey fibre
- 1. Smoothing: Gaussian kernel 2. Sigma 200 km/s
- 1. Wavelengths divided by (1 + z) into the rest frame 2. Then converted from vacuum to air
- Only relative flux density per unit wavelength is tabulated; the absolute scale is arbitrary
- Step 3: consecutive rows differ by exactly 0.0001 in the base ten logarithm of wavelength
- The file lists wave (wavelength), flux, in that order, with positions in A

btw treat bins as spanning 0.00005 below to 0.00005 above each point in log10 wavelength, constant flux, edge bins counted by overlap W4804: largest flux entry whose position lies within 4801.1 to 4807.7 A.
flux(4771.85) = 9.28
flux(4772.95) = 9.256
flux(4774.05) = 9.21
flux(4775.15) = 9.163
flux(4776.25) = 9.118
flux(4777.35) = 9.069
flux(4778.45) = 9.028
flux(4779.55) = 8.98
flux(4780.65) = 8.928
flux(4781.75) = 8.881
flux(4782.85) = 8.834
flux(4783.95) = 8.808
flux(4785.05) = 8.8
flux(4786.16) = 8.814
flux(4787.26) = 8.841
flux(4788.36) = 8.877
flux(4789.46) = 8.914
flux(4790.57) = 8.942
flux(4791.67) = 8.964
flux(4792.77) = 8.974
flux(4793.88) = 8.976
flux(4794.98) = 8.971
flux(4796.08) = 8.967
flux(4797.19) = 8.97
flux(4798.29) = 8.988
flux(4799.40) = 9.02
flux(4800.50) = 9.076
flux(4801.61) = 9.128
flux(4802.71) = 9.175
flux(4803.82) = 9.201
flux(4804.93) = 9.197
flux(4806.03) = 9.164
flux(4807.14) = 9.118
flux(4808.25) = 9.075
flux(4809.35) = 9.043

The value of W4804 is 9.201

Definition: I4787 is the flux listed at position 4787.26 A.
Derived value 8.841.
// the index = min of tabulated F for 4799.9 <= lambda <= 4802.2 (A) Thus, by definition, 9.076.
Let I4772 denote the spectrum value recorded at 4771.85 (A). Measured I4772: 9.28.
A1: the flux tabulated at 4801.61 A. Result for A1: 9.128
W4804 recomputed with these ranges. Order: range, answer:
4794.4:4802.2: 9.128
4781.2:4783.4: 8.881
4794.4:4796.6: 8.971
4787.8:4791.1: 8.942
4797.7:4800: 9.02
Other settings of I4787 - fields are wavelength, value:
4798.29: 8.988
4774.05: 9.21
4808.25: 9.075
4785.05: 8.8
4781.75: 8.881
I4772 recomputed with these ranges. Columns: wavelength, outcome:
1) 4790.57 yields 8.942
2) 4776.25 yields 9.118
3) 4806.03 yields 9.164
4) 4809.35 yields 9.043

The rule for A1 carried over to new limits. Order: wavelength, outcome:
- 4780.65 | 8.928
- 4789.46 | 8.914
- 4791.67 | 8.964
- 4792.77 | 8.974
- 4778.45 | 9.028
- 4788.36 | 8.877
